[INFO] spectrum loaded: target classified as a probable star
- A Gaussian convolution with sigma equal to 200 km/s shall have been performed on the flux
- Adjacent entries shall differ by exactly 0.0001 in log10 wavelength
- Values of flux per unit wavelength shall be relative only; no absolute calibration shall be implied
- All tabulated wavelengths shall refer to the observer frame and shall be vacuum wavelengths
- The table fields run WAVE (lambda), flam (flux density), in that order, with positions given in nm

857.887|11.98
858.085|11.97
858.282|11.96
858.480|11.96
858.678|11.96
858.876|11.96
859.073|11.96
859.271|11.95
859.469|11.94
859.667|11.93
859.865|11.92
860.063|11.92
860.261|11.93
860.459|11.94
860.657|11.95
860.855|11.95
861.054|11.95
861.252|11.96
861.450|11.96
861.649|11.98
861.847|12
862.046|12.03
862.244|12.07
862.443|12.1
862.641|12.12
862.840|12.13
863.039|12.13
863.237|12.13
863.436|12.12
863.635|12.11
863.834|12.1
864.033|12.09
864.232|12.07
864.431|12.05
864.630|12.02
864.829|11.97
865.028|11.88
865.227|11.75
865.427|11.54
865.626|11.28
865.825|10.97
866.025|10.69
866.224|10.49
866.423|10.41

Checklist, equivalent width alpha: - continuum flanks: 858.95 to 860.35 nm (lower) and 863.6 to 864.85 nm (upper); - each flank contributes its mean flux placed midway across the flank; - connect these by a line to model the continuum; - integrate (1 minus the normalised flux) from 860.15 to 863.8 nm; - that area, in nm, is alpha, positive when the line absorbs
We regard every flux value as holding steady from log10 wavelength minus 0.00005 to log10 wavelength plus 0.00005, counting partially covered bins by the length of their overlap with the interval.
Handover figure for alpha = -0.01 nm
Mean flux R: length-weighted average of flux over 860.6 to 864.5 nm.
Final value 12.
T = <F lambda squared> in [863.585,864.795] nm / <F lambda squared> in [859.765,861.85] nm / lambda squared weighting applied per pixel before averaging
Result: 1.0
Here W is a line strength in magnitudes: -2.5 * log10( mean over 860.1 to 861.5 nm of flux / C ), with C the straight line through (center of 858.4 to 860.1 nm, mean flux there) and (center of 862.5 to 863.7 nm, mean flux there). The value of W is 0.01 mag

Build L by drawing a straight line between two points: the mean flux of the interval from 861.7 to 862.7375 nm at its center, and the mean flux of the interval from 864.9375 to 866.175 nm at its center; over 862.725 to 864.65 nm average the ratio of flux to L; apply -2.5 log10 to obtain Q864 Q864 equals -0.033 mag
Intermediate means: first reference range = 12.1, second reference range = 11.3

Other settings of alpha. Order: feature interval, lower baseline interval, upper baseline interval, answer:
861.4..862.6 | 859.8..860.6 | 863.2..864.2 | 0.00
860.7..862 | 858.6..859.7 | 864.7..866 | -0.02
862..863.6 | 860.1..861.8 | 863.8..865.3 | -0.02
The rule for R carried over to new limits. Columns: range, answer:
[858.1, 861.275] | 11.9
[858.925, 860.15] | 11.9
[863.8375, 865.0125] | 12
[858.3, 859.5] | 12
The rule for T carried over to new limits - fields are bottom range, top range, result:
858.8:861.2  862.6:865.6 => 1.01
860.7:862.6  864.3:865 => 1.01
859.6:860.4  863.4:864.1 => 1.02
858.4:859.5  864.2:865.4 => 1.01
